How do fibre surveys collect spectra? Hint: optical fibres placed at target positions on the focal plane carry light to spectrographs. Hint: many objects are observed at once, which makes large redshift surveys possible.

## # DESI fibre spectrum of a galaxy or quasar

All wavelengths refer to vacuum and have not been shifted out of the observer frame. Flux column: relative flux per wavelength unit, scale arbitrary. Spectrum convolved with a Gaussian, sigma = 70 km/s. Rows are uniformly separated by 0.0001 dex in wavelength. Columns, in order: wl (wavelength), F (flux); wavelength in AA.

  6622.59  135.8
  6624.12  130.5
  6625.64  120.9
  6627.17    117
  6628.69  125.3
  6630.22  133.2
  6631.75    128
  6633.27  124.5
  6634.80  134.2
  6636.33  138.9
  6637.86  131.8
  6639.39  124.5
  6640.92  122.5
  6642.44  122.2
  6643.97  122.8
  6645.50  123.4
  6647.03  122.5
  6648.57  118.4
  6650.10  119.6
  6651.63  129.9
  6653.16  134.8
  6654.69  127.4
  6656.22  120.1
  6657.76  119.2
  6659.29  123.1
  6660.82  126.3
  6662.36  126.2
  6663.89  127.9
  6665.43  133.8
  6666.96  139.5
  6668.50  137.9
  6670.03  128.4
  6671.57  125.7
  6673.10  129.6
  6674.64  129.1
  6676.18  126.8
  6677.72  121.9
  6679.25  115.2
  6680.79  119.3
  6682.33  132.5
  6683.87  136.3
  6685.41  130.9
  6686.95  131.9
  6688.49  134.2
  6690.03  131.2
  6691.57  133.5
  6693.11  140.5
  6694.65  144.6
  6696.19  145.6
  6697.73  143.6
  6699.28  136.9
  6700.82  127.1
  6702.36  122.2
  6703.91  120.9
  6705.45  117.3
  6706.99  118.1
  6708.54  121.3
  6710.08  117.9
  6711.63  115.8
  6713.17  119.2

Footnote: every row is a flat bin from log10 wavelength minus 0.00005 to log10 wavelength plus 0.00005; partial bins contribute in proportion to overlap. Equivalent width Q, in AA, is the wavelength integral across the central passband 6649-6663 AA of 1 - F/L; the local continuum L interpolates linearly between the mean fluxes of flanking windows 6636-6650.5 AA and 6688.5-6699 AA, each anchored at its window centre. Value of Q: 0.3 AA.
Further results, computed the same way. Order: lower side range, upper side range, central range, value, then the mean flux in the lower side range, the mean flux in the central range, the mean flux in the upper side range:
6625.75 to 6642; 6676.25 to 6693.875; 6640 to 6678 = 0.7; 128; 126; 130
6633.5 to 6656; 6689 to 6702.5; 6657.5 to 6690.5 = 0.9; 126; 129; 137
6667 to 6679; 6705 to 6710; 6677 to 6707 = -1.8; 129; 131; 119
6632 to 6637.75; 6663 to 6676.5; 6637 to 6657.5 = 1.1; 132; 125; 131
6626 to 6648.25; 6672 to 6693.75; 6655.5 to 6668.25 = 0.0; 126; 127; 129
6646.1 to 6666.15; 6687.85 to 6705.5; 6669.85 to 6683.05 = 0.4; 125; 125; 134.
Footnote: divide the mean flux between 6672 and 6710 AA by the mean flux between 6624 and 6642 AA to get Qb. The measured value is 1.01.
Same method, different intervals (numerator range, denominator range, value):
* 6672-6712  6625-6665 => 1.02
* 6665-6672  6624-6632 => 1.06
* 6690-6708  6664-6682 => 1.03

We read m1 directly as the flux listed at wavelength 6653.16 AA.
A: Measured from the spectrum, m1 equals 134.8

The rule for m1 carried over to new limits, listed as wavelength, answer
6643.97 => 122.8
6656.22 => 120.1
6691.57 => 133.5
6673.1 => 129.6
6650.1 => 119.6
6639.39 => 124.5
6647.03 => 122.5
